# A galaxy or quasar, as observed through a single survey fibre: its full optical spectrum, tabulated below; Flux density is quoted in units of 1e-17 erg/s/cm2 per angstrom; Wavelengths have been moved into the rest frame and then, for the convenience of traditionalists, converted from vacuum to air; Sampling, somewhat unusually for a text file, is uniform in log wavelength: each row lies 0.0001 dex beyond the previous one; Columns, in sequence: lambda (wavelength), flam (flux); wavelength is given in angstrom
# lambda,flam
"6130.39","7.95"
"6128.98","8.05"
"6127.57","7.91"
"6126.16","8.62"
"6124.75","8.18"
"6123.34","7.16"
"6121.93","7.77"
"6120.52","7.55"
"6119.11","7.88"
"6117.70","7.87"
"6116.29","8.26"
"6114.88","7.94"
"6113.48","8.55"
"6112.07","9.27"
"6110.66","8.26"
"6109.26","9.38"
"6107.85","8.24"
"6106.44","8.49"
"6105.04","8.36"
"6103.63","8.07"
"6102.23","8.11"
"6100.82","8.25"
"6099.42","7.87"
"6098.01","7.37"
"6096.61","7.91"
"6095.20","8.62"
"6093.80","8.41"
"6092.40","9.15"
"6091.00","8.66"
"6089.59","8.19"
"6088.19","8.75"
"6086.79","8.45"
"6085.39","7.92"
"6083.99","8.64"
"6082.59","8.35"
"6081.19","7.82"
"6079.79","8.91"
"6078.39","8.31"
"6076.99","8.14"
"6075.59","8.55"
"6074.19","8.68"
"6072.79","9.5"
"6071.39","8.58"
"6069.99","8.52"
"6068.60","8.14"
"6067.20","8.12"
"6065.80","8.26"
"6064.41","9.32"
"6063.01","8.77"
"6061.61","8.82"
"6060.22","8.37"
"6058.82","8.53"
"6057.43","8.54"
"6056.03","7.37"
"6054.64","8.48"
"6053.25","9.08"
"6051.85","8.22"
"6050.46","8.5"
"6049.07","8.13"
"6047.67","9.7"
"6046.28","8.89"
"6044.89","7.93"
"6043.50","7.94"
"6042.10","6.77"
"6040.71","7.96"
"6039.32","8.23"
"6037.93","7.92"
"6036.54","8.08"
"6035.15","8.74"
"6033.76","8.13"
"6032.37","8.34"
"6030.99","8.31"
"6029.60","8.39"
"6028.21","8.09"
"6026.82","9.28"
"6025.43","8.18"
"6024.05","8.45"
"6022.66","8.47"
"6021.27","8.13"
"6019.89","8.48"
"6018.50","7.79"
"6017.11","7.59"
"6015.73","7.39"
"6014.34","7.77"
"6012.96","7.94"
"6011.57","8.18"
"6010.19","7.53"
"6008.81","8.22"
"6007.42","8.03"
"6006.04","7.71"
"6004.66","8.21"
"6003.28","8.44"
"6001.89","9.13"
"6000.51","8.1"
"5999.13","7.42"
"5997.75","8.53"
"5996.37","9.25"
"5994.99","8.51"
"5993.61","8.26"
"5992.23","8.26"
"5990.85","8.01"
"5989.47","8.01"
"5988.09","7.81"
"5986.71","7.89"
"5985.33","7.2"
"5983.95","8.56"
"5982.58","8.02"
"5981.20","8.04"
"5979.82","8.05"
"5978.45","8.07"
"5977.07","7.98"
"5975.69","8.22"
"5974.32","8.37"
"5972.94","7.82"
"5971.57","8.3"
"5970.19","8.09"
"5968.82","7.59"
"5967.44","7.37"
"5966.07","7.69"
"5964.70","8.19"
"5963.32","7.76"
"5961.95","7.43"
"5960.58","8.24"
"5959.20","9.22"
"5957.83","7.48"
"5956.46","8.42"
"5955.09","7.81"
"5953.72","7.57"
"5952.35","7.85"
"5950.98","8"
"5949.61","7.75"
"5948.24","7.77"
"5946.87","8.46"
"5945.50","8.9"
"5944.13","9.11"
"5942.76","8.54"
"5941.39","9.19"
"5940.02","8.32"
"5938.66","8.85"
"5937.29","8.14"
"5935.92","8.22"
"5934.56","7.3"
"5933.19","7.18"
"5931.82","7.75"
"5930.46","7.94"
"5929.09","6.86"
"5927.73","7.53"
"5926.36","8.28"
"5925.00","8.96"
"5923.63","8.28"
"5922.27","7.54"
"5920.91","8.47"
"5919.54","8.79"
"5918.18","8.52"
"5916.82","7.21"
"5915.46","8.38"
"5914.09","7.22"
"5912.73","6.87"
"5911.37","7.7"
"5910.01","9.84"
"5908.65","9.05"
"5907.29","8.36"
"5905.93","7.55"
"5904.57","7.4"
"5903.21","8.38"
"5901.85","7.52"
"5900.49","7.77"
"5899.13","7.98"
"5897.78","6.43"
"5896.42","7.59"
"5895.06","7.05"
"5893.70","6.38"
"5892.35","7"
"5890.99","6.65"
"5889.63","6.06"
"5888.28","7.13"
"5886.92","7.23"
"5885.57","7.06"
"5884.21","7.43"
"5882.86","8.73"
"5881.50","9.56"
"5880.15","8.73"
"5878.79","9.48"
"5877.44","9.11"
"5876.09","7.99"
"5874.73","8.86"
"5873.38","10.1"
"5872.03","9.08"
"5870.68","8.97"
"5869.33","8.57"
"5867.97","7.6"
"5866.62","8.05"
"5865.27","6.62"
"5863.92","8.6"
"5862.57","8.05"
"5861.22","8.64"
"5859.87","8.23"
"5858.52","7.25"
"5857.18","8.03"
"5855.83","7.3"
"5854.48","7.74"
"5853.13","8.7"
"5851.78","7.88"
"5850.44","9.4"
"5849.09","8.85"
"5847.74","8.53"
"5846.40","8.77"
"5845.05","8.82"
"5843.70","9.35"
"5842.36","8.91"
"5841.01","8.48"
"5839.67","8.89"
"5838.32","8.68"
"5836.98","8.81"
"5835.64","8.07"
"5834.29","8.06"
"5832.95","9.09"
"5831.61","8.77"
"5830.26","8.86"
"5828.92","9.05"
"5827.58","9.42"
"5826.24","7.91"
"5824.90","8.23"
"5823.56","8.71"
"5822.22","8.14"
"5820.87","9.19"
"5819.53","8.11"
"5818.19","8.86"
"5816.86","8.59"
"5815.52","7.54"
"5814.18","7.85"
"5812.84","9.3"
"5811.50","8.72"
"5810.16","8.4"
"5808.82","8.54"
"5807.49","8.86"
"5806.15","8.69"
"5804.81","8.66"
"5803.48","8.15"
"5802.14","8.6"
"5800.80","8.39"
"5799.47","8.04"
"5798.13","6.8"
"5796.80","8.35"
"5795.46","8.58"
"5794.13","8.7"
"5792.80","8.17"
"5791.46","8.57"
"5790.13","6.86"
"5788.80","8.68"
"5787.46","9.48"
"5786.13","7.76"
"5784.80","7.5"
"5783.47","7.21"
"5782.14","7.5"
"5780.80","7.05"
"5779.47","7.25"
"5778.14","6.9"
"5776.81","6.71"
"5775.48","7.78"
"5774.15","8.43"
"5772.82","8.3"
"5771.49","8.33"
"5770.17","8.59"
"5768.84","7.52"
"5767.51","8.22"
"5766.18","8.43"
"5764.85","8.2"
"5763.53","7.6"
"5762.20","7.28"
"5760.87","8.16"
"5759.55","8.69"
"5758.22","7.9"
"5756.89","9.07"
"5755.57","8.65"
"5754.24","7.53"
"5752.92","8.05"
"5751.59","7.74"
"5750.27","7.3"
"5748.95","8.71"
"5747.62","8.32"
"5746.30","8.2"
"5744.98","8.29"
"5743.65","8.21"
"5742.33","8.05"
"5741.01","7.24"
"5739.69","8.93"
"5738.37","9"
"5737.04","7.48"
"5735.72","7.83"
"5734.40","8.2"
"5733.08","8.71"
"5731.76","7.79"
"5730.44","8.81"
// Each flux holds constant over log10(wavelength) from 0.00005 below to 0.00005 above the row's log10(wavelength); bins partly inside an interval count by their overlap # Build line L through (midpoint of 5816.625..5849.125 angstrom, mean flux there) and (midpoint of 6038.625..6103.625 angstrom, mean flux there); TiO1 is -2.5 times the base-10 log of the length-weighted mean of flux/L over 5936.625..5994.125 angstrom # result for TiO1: 0.05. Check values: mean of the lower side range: 8.69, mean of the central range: 8.11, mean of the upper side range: 8.38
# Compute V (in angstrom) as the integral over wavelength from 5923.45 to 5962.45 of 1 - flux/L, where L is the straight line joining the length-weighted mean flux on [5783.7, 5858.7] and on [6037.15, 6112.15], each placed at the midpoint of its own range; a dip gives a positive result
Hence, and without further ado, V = 1.4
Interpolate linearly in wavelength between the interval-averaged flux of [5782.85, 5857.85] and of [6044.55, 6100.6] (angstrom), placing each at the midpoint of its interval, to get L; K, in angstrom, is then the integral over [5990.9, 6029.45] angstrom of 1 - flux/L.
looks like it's 1.2 angstrom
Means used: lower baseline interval 8.44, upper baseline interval 8.46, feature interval 8.2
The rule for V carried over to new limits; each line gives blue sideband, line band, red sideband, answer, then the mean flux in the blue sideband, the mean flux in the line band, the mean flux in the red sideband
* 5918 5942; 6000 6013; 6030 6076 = 0.2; 8.11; 8.16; 8.41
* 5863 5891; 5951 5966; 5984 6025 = 0.3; 8.21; 7.99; 8.1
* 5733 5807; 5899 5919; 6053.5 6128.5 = 0.5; 8.06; 7.99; 8.35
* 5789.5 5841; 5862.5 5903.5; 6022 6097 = 2.5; 8.46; 7.92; 8.42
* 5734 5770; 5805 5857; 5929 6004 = -3.0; 8.11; 8.57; 8.1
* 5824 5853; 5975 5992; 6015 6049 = 0.7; 8.71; 8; 8.21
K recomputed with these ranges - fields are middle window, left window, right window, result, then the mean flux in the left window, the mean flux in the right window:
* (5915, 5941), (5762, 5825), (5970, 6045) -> 0.28 angstrom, 8.14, 8.12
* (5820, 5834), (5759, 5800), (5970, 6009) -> -1.29 angstrom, 7.92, 8.15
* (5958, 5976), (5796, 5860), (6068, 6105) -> 0.90 angstrom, 8.47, 8.38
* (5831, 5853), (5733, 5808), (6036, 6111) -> -1.53 angstrom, 8.07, 8.38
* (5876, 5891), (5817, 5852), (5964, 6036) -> 0.96 angstrom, 8.7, 8.13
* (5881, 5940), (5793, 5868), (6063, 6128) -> 4.40 angstrom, 8.42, 8.34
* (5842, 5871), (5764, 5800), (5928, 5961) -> -1.05 angstrom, 7.92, 8.11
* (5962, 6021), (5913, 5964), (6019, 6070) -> 1.32 angstrom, 8.08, 8.36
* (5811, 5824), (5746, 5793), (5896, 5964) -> -0.84 angstrom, 7.96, 8.04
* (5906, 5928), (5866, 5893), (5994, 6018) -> -0.08 angstrom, 8.17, 8.11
